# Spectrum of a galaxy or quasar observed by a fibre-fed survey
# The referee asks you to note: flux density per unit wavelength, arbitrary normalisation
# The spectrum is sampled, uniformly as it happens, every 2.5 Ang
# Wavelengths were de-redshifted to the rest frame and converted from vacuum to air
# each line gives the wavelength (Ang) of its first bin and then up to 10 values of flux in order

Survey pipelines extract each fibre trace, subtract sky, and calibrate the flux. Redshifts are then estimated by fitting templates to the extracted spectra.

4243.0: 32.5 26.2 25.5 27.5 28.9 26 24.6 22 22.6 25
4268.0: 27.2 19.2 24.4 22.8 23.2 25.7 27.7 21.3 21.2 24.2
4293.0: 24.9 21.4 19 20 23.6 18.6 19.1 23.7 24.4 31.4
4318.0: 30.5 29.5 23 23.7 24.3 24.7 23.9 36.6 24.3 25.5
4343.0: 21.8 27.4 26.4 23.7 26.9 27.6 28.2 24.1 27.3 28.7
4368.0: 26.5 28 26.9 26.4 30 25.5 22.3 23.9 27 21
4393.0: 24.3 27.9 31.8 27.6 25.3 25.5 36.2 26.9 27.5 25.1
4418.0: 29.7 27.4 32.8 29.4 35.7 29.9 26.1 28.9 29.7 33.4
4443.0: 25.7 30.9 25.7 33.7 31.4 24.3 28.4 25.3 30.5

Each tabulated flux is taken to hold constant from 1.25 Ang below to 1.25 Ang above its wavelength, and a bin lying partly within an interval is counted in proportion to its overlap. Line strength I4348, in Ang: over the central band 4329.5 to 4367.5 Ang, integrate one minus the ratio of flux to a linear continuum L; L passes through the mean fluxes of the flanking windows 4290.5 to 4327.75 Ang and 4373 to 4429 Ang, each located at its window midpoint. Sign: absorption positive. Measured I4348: -1.6 Ang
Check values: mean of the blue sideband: 23.8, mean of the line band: 26.5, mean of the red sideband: 27.6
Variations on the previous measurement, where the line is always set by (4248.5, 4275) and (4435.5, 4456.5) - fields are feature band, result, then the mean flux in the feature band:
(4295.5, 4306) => 2.10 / 20.6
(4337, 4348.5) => 0.75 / 25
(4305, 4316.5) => 1.06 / 23.6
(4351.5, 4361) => 0.10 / 26.8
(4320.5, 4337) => 0.09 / 26.3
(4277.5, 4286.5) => 0.20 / 24.7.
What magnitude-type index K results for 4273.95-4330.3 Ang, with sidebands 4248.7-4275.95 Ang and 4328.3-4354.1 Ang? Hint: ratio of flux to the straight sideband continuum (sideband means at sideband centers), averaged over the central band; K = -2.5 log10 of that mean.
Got 0.07 mag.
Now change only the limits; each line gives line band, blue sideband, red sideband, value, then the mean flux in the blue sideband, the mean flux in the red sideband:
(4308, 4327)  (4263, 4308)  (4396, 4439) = -0.075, 22.8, 29.1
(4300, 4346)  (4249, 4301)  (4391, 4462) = 0.013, 23.8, 28.7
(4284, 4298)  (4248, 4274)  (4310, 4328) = 0.151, 24.8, 26.6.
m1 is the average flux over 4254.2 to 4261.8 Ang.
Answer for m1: 24.2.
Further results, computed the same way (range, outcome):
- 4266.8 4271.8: 23.2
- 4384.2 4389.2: 25.4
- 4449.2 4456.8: 29.8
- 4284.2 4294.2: 22.9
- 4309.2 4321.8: 27.8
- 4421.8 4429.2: 32.6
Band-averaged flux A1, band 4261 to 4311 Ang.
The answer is 22.7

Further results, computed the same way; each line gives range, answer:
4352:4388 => 26.6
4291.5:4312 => 21.4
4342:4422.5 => 26.8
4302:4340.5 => 25.4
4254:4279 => 23.8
